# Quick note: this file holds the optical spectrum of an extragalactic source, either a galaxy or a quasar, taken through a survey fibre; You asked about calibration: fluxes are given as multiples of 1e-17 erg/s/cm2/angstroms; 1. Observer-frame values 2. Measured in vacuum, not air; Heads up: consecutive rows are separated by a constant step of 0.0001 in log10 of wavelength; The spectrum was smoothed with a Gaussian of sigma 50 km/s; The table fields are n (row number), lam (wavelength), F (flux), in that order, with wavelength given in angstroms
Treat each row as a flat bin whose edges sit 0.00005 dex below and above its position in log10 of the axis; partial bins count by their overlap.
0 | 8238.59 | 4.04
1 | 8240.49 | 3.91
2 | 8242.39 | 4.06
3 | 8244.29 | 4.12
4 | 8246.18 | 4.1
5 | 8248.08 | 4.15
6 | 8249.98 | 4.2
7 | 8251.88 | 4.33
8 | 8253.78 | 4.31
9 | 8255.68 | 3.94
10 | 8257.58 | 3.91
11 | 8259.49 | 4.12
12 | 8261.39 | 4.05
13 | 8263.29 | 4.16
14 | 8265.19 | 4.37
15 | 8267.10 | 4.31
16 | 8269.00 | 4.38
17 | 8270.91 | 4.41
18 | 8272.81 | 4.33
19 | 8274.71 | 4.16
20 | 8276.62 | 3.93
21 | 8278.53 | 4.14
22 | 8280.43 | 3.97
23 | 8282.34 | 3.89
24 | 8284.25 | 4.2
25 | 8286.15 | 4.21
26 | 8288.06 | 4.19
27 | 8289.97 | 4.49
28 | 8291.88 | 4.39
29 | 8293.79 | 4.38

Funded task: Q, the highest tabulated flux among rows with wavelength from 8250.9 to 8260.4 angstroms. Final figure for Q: 4.33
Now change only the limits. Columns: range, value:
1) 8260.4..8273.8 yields 4.41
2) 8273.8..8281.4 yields 4.16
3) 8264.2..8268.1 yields 4.37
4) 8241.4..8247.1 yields 4.12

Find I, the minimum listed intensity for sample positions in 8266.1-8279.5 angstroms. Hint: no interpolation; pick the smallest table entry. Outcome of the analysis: 3.93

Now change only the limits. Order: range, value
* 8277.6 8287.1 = 3.89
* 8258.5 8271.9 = 4.05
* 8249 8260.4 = 3.91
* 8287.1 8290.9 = 4.19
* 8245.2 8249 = 4.1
